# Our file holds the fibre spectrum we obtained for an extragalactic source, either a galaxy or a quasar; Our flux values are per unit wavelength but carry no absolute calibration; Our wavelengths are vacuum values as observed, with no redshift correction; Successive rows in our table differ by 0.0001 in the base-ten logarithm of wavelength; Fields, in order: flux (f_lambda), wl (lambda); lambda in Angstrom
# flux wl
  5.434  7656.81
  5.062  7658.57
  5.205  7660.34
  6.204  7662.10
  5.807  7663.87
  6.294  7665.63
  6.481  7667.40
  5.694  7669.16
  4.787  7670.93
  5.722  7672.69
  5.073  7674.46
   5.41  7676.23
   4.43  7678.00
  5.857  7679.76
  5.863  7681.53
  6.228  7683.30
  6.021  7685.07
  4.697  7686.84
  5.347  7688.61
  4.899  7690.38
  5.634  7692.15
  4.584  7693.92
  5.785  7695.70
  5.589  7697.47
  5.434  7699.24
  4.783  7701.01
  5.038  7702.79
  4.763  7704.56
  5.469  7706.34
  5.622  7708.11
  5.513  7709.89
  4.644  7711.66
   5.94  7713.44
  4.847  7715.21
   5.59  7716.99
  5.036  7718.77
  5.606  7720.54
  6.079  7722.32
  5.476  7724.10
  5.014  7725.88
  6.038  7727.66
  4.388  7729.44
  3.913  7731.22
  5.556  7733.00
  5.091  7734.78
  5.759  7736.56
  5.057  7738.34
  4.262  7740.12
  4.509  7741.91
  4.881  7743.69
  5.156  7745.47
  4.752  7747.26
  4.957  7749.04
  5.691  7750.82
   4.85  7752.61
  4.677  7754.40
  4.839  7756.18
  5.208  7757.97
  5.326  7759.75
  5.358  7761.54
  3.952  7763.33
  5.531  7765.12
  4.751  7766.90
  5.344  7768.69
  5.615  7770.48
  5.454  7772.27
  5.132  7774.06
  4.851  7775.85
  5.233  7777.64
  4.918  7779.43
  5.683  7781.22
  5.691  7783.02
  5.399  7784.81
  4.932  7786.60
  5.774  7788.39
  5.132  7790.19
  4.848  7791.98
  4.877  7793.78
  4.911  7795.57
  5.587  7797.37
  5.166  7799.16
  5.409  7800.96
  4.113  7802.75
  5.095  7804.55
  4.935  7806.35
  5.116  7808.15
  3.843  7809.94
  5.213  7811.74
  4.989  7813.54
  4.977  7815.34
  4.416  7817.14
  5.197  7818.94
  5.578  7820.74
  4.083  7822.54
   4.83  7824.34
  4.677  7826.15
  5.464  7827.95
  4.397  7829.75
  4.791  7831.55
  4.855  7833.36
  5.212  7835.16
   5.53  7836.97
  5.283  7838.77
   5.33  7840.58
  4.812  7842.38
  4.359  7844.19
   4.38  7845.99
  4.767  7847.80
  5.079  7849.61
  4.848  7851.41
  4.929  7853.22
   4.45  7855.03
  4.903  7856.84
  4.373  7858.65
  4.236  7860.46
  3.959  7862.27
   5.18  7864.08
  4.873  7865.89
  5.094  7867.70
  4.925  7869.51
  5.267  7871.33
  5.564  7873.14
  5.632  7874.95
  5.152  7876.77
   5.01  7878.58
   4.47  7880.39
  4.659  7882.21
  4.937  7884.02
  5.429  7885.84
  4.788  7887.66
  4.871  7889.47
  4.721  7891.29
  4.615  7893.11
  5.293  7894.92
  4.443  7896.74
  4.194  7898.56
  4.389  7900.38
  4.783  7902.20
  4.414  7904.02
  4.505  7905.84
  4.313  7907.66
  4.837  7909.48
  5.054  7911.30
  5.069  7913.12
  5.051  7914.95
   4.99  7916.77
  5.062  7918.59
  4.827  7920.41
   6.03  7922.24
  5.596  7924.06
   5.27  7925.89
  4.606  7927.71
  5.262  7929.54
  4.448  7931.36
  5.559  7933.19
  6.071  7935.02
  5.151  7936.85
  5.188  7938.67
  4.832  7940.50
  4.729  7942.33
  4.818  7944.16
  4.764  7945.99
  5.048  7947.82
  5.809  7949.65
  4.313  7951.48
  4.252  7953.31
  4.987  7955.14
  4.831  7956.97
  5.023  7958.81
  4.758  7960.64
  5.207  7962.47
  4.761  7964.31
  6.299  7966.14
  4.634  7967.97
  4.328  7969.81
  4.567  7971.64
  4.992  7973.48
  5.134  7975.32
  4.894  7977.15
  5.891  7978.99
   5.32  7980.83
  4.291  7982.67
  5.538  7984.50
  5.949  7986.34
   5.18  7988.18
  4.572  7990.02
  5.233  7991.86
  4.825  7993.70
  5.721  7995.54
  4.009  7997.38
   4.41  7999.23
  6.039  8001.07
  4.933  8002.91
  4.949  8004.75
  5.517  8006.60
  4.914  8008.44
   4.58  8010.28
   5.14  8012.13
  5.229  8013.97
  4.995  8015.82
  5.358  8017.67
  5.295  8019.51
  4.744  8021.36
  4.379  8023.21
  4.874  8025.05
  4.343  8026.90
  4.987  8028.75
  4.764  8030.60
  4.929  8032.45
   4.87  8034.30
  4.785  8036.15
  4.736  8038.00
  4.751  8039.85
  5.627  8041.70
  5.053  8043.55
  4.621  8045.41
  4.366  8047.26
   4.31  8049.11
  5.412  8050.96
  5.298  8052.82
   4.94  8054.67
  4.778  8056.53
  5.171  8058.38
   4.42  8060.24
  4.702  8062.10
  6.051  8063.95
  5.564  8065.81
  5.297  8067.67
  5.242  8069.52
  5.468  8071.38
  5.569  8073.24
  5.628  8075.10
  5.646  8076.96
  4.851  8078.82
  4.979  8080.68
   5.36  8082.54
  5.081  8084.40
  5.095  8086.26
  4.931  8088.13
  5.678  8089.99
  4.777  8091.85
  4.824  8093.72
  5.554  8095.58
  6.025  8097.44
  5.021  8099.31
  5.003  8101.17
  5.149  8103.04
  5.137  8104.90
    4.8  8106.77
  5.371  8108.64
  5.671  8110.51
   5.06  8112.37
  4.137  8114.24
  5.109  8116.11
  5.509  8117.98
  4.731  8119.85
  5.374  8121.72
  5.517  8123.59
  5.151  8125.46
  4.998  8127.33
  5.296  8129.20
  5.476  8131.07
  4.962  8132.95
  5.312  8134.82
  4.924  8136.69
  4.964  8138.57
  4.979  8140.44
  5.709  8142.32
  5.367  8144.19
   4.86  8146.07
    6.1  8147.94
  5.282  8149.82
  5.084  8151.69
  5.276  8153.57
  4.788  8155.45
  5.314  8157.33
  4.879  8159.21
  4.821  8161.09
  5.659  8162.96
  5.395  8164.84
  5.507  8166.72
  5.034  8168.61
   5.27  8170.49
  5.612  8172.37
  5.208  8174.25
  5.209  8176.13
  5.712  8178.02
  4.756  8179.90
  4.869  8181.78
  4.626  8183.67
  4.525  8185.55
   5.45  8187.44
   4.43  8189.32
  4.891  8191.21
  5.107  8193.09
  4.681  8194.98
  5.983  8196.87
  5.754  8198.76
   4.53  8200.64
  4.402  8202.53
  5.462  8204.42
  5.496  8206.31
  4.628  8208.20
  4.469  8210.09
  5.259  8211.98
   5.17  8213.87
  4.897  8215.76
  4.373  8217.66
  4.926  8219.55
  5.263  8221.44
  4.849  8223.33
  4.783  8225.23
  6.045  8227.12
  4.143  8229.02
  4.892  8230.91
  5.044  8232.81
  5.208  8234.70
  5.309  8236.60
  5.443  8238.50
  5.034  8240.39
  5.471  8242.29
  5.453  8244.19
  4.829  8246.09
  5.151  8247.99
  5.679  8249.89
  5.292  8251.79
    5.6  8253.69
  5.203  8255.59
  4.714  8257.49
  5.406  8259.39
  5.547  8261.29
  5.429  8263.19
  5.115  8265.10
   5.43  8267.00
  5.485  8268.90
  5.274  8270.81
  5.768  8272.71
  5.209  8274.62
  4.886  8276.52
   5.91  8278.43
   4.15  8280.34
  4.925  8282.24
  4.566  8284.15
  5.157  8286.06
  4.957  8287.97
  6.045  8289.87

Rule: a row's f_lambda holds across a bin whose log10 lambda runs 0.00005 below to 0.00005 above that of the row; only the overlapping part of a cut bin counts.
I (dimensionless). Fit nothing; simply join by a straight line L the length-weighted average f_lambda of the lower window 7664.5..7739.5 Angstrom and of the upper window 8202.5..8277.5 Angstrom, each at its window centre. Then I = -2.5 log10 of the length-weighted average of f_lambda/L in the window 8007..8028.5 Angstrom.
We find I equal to 0.07 mag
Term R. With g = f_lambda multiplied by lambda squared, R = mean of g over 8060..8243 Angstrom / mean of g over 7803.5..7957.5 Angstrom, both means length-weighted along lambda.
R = 1.1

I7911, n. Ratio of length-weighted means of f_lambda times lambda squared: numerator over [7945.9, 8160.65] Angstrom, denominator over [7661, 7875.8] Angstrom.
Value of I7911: 1.1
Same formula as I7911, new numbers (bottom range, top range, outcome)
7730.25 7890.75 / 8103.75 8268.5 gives 1.14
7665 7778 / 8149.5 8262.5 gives 1.10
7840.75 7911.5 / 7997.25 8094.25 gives 1.10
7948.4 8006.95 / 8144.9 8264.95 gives 1.08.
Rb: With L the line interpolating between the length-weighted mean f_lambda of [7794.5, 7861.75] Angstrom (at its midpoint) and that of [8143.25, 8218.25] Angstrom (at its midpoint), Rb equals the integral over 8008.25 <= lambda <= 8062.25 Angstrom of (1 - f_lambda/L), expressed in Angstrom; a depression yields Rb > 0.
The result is 1.3 Angstrom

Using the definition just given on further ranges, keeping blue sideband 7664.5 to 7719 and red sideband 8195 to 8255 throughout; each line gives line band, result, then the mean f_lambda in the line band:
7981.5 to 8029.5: 2.11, 5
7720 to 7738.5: 0.36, 5.27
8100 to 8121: 0.46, 5.06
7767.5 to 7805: 1.05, 5.2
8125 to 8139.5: 0.09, 5.13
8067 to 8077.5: -0.56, 5.47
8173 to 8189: 0.34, 5.03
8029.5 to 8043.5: 0.76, 4.93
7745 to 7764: 1.33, 4.99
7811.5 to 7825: 1.10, 4.9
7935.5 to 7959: 1.52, 4.92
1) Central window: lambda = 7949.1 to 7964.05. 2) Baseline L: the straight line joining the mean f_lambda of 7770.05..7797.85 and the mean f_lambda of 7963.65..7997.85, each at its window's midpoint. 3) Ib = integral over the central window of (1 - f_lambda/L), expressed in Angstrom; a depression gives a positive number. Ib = 0.7 Angstrom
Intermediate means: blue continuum 5.24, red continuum 5.08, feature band 4.87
